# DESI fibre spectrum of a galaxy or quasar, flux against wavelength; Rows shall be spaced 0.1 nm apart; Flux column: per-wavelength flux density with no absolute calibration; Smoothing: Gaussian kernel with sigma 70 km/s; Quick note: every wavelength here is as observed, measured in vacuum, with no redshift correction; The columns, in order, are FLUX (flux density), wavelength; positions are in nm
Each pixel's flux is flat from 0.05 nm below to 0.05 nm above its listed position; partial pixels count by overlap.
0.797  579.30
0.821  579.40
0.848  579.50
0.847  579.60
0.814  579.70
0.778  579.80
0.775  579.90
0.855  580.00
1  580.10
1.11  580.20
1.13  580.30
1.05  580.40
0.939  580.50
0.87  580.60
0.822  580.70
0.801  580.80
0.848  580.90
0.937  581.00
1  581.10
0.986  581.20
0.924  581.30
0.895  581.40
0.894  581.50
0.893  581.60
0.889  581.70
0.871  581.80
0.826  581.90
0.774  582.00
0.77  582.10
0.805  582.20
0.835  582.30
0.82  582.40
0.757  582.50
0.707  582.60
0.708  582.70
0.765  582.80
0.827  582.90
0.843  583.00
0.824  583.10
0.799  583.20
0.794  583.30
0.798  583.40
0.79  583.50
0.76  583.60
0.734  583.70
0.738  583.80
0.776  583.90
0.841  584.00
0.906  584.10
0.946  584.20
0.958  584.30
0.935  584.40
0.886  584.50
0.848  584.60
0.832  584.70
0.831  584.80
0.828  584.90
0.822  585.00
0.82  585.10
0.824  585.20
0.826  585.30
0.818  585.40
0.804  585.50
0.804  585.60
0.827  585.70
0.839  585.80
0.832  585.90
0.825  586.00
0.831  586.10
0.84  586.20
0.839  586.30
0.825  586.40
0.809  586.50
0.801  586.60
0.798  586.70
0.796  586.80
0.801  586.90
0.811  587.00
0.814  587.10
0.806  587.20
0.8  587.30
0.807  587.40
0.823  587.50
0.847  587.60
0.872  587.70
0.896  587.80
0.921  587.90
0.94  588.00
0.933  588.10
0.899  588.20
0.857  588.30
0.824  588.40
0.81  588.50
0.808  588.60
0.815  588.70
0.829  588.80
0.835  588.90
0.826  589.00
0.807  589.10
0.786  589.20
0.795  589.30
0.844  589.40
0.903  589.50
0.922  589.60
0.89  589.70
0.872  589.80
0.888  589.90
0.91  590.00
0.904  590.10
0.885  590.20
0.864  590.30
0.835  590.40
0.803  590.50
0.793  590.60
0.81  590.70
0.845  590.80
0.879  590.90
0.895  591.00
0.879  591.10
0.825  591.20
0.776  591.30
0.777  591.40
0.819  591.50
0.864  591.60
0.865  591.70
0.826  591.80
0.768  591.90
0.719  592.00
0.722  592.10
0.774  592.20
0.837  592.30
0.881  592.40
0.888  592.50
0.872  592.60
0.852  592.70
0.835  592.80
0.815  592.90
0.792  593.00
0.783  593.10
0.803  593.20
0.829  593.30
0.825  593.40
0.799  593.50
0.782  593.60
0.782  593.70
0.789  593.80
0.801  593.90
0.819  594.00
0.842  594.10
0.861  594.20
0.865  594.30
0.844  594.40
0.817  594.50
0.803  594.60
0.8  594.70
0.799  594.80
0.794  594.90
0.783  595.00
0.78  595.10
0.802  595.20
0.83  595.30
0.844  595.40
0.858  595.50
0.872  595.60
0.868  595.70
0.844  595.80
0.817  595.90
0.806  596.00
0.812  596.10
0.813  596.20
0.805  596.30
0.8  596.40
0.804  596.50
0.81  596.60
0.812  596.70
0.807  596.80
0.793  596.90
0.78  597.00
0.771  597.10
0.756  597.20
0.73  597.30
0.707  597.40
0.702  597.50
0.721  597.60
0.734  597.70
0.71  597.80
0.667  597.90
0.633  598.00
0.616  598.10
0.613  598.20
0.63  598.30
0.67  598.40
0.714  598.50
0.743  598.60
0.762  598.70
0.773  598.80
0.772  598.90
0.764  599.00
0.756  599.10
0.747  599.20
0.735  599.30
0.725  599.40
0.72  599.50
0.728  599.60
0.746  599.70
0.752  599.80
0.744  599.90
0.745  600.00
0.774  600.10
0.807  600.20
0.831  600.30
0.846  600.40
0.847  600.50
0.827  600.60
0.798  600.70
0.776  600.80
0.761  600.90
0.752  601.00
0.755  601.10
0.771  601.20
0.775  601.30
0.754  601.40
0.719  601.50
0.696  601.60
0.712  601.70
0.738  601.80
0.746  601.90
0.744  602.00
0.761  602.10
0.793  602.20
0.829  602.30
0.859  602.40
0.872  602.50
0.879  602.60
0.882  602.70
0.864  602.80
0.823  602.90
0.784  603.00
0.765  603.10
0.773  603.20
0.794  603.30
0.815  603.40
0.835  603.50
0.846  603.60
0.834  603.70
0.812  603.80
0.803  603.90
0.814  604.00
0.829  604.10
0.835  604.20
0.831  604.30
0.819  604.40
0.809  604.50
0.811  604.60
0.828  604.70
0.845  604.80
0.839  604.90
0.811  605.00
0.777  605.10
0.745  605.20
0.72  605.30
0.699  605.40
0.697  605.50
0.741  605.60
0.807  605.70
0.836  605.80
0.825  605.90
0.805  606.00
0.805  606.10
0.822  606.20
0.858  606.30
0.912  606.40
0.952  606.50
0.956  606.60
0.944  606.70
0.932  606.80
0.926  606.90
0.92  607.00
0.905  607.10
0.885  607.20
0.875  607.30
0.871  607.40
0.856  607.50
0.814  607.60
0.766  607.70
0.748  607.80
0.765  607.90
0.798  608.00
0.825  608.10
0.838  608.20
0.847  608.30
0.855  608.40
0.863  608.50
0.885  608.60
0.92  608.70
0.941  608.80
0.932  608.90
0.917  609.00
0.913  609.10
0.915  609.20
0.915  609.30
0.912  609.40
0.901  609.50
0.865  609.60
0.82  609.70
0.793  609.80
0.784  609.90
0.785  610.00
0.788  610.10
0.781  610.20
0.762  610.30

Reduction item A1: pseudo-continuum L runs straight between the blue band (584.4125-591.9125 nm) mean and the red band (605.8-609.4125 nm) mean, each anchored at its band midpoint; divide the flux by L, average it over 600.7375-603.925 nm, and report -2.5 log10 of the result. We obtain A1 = 0.09 mag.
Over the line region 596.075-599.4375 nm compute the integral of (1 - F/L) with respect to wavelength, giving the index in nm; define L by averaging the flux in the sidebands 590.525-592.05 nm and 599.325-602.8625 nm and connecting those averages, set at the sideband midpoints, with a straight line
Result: 0.231 nm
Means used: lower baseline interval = 0.822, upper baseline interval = 0.781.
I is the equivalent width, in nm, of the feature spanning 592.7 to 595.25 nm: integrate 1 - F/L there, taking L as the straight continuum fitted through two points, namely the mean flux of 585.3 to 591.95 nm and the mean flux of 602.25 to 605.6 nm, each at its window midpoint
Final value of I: 0.06 nm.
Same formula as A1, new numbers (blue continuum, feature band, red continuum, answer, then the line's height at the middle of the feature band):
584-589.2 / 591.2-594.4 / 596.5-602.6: -0.022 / 0.799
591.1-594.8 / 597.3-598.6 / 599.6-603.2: 0.172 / 0.798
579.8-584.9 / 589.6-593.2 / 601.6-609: 0.013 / 0.846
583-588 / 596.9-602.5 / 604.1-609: 0.122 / 0.837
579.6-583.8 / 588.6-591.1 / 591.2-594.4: -0.033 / 0.825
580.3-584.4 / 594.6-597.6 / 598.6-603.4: -0.003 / 0.796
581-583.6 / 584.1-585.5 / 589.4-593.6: -0.033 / 0.834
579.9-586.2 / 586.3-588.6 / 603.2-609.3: 0.013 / 0.85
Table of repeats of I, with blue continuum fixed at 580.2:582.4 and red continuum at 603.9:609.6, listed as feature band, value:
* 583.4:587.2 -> 0.26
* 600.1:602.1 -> 0.20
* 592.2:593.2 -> 0.05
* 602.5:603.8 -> 0.04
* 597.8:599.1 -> 0.25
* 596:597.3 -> 0.11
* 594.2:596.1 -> 0.10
